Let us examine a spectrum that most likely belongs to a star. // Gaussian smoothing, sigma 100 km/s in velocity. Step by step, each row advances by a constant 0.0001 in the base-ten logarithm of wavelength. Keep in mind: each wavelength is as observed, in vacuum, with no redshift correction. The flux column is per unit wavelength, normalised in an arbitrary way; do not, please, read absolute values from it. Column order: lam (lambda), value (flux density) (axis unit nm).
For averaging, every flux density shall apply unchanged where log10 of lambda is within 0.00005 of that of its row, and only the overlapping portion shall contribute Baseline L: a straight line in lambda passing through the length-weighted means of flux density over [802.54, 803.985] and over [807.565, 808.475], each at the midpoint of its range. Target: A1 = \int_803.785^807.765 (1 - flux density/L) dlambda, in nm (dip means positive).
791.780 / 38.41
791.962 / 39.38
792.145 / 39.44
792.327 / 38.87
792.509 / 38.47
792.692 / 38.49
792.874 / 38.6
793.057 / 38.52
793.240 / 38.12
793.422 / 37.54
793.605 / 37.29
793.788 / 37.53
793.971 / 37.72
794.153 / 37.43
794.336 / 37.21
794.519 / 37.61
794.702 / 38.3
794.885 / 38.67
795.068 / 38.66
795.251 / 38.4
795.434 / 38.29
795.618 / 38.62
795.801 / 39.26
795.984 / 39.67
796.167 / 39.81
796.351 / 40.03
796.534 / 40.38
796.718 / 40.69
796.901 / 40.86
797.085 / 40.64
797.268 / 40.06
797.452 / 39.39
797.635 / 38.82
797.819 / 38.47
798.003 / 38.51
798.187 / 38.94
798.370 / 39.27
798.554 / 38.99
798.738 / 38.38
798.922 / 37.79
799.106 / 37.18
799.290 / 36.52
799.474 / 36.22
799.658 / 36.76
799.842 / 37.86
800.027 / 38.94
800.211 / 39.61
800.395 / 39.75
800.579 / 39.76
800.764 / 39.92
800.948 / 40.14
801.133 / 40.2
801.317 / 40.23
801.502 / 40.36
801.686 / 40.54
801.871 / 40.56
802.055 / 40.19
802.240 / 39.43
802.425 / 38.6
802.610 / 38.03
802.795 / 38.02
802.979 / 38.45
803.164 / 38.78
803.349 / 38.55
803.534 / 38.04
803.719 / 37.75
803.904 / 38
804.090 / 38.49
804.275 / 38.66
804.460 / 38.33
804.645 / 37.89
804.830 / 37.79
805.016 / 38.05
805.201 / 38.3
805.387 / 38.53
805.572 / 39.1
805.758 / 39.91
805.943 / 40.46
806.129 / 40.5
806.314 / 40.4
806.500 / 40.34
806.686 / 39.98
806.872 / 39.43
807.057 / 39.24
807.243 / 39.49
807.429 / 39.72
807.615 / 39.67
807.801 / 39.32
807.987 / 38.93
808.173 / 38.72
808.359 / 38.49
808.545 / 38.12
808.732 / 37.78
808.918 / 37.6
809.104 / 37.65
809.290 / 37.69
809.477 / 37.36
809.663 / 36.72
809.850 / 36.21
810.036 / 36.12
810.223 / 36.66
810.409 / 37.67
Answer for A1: -0.05 nm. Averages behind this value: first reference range 38.2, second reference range 39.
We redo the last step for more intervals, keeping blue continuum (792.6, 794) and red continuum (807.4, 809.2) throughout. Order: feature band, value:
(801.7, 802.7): -0.03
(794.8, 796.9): -0.07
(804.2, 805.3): 0.01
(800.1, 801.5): -0.06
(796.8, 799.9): -0.03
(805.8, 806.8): -0.05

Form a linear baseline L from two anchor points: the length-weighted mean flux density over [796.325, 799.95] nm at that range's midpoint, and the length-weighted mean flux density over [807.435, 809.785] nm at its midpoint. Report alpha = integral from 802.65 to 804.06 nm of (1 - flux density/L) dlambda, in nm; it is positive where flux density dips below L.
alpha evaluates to 0.01 nm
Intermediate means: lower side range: 38.8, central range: 38.2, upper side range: 38.2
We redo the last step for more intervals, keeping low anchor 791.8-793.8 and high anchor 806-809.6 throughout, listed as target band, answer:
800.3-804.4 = -0.05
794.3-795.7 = 0.01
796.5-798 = -0.05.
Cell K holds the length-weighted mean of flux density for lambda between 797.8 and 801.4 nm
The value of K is 38.7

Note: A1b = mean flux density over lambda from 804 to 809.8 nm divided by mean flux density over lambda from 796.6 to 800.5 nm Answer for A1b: 1.0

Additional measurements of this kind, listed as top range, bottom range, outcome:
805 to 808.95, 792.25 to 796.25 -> 1.02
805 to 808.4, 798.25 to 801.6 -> 1.02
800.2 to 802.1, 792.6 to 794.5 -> 1.06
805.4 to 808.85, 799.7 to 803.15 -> 1.00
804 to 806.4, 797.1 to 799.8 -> 1.02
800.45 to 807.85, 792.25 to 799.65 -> 1.02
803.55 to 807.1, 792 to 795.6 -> 1.02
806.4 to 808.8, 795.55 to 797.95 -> 0.99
